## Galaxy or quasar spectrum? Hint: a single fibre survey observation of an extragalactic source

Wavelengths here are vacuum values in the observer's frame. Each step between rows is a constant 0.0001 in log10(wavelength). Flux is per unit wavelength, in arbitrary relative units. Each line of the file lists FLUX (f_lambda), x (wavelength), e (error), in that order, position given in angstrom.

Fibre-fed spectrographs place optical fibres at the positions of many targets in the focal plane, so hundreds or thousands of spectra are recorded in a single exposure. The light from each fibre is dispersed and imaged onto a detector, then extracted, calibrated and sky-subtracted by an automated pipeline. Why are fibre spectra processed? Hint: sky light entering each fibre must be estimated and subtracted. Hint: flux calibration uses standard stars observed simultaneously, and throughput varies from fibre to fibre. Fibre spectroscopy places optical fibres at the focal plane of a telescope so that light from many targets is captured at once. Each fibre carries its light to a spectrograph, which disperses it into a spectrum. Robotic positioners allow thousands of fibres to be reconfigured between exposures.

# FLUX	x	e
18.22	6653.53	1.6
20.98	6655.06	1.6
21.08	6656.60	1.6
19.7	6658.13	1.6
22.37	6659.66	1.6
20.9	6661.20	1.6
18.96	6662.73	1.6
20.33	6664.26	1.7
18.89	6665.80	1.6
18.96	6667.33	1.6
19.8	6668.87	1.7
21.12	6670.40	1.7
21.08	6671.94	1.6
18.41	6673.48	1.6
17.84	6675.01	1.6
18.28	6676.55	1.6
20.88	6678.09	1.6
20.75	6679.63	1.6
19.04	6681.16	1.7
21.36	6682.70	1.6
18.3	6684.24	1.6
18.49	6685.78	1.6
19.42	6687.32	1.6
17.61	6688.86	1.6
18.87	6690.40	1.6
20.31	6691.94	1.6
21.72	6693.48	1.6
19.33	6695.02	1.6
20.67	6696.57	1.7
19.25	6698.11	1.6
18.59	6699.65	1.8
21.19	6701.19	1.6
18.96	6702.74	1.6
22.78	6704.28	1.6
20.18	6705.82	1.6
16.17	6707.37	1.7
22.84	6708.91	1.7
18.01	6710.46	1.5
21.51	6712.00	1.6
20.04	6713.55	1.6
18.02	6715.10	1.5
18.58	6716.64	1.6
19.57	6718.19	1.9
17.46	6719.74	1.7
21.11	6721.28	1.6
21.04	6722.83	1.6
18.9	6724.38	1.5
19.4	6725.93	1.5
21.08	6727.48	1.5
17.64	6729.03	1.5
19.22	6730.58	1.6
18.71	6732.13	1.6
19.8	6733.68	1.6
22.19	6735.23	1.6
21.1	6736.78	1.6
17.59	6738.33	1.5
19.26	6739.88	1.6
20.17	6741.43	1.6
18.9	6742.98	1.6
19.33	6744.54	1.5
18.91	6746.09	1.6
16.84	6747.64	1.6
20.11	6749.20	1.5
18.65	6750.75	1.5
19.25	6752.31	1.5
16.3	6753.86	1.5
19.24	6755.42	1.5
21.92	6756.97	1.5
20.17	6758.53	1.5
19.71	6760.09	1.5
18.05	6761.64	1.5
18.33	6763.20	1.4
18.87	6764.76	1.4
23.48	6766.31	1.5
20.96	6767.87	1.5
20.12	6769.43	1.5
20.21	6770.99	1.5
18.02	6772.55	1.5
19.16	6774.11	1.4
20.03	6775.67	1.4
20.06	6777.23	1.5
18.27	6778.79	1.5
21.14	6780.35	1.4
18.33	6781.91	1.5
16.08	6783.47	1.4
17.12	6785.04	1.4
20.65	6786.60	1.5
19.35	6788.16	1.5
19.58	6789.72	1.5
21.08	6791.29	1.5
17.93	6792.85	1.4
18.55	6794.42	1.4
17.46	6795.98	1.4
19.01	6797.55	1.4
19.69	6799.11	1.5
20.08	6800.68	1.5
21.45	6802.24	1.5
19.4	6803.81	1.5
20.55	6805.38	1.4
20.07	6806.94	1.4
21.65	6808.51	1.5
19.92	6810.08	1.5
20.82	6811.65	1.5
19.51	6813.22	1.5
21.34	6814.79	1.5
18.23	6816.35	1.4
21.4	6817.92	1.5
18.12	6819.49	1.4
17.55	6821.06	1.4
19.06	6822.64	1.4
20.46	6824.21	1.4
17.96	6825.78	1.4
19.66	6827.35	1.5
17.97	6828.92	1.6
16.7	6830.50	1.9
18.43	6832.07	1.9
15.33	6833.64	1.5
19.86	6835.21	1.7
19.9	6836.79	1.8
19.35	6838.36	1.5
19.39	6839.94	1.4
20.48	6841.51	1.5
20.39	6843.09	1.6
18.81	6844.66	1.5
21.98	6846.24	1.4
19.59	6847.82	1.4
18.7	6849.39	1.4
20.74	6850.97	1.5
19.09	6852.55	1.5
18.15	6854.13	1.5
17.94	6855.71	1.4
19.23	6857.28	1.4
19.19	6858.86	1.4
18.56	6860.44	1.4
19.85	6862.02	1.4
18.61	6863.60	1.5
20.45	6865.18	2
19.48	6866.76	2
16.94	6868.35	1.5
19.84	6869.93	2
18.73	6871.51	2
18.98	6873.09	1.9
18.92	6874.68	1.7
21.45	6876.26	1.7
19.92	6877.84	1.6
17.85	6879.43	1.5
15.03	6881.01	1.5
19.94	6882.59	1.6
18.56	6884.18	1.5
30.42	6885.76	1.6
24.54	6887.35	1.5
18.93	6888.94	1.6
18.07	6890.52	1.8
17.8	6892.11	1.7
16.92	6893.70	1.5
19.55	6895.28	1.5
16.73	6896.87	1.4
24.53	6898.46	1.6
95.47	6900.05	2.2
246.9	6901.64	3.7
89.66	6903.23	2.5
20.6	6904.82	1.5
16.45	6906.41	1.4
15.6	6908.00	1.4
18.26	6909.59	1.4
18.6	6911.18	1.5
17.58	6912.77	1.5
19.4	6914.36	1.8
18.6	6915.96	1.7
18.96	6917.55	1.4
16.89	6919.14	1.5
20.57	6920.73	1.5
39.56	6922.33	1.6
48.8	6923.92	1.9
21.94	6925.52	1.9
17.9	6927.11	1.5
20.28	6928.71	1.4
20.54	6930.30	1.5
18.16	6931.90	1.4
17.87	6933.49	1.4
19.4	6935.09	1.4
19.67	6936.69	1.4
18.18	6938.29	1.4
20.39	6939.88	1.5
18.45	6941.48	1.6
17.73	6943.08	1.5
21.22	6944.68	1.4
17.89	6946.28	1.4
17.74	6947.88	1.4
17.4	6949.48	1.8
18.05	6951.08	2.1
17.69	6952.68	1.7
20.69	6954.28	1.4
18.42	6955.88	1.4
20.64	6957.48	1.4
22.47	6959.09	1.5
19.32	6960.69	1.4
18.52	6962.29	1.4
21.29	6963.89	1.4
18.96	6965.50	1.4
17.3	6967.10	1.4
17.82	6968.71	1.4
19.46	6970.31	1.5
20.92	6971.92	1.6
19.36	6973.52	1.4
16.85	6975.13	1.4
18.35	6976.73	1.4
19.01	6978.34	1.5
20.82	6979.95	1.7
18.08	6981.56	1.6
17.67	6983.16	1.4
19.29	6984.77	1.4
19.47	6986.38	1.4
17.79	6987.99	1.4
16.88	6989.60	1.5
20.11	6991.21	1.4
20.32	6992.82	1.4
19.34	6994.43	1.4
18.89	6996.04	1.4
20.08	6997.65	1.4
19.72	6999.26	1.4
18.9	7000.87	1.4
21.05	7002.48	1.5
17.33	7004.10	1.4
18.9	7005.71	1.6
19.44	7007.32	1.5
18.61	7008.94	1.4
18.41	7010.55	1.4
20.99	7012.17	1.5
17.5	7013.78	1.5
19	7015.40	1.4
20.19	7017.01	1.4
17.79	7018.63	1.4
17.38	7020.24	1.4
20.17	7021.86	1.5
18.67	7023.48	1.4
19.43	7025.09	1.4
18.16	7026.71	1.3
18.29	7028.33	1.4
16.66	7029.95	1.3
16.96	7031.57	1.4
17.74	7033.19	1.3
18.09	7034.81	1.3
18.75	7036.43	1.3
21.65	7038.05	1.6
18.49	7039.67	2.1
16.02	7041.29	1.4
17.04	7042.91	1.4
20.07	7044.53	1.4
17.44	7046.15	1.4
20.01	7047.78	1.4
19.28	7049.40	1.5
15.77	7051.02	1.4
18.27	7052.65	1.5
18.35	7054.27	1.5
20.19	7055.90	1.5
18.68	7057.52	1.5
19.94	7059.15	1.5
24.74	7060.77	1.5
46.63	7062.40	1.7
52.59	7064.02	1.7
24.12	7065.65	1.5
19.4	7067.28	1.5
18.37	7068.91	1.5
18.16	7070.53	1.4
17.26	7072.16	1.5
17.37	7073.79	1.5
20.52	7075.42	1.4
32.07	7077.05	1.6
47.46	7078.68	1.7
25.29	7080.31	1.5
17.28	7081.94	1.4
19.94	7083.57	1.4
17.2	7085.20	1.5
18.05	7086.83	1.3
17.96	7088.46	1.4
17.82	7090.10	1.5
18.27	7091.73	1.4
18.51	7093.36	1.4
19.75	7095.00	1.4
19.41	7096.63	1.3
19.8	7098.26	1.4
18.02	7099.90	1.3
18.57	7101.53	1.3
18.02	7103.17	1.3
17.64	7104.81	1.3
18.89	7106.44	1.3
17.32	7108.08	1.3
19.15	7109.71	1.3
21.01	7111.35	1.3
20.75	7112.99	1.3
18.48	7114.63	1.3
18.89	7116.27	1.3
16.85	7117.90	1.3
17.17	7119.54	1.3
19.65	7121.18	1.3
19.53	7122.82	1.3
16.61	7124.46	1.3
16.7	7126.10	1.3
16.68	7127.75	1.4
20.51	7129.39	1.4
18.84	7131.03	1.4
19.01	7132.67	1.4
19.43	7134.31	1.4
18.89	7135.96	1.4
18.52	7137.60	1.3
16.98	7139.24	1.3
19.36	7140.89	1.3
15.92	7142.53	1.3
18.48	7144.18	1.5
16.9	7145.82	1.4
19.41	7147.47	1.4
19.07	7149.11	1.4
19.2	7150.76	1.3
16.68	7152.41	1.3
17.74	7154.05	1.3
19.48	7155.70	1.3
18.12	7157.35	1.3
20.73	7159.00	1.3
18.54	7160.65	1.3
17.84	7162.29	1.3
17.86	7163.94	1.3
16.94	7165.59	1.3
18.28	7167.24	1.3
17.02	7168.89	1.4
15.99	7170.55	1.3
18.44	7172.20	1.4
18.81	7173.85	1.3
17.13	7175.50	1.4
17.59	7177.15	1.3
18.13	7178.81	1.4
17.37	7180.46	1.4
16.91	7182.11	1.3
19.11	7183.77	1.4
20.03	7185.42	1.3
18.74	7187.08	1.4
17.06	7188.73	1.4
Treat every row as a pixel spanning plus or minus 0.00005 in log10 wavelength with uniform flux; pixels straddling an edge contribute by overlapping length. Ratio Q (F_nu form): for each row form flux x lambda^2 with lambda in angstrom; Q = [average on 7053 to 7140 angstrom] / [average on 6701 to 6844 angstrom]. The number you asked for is 1.2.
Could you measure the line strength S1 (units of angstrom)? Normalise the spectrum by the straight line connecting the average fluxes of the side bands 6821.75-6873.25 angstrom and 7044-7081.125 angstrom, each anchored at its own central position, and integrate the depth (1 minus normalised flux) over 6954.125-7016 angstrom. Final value 8.6 angstrom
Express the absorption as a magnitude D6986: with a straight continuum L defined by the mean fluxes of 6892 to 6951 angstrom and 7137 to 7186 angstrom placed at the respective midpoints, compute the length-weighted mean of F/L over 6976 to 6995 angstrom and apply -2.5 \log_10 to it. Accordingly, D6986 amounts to 0.39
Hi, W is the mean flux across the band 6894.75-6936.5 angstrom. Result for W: 35.2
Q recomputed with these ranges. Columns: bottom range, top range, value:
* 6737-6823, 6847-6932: 1.45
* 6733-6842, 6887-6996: 1.36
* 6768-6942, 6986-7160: 0.91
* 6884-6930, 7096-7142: 0.58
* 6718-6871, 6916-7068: 1.11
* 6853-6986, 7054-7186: 0.87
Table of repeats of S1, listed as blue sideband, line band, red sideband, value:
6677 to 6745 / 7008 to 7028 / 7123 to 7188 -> -0.2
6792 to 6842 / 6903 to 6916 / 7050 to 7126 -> -2.5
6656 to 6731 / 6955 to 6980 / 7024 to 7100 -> 1.7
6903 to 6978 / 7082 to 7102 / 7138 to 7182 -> 0.4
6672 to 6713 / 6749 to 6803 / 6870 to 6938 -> 9.3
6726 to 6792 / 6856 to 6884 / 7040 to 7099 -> 1.8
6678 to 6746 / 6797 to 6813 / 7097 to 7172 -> -0.7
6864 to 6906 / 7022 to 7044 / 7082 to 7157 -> 5.4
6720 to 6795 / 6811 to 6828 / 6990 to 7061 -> -0.2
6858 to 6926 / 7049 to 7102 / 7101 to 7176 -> -3.0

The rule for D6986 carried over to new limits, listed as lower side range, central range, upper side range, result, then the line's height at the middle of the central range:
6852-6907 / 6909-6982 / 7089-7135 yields 0.316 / 26.9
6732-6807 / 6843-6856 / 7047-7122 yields 0.022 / 19.9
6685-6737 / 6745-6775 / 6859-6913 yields 0.169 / 22.7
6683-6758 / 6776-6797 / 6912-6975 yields 0.047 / 19.7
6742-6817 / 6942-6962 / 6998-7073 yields 0.050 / 20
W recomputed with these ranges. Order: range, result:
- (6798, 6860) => 19.4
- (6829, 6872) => 19.1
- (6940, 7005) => 19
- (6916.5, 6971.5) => 20.6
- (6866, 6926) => 30.5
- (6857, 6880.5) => 19.1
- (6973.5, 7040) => 18.8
